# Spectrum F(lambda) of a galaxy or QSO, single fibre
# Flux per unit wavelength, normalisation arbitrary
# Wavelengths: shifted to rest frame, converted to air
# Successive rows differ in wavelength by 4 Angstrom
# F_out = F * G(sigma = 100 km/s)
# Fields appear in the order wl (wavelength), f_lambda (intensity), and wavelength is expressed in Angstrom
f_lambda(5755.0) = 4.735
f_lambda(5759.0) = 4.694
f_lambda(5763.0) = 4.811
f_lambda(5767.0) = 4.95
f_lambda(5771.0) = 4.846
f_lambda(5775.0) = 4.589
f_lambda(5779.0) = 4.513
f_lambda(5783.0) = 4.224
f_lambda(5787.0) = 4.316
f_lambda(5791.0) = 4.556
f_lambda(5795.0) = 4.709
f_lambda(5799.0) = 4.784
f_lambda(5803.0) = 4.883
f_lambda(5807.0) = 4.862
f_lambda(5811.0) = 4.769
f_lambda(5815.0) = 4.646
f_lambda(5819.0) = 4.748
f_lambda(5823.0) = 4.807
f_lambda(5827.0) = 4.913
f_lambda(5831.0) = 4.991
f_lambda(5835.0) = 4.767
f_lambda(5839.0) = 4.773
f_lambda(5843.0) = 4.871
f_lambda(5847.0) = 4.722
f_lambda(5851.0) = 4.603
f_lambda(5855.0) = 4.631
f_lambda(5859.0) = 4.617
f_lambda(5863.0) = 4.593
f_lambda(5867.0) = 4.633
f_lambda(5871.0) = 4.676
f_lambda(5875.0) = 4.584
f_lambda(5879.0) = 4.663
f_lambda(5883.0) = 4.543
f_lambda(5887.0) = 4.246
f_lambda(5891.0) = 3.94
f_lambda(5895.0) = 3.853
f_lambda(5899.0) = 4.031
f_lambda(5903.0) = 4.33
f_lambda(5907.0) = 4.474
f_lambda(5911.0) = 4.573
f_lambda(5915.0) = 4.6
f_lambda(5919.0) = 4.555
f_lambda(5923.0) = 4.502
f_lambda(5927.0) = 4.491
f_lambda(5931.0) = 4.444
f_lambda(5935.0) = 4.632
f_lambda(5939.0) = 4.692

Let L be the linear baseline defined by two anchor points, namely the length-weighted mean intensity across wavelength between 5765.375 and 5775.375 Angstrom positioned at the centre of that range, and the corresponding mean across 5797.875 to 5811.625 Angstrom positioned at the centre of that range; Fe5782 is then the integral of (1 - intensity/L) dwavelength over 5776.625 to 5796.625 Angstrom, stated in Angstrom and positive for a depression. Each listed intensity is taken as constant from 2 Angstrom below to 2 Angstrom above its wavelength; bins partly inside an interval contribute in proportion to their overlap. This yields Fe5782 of 1.5 Angstrom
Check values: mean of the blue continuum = 4.82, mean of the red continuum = 4.83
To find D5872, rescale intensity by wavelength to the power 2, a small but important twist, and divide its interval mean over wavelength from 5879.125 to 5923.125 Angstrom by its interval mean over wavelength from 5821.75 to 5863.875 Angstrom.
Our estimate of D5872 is 0.93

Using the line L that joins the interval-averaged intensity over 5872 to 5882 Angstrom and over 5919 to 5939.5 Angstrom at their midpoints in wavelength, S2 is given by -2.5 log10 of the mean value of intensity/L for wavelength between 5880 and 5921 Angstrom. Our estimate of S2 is 0.06 mag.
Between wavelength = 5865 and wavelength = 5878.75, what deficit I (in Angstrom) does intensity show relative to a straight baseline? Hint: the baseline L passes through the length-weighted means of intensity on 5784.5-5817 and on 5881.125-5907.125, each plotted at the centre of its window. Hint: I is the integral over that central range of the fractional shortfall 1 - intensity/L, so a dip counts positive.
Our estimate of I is -1.1 Angstrom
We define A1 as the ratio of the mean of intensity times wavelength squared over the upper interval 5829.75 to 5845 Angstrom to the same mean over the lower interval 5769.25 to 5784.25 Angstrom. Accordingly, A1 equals 1.1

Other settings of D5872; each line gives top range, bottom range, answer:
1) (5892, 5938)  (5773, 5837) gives 0.97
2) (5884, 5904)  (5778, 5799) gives 0.94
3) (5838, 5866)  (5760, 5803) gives 1.03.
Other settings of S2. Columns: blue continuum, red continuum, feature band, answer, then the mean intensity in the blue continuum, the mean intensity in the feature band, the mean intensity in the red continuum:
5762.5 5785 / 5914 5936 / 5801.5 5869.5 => -0.04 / 4.65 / 4.75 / 4.53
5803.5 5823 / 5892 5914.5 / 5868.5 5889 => -0.03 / 4.77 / 4.54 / 4.26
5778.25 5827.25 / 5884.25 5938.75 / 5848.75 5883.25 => -0.03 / 4.67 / 4.62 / 4.37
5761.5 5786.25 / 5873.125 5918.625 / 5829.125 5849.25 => -0.08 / 4.64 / 4.82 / 4.36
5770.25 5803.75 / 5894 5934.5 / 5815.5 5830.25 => -0.07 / 4.58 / 4.82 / 4.41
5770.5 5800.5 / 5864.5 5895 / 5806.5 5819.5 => -0.05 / 4.55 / 4.75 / 4.43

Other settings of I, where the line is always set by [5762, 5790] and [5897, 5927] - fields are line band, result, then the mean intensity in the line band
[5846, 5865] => -0.51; 4.63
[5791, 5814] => -1.04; 4.77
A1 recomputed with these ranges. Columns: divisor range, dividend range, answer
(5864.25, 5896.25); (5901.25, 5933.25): 1.03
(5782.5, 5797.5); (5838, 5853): 1.08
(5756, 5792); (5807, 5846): 1.06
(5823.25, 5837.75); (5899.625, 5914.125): 0.93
